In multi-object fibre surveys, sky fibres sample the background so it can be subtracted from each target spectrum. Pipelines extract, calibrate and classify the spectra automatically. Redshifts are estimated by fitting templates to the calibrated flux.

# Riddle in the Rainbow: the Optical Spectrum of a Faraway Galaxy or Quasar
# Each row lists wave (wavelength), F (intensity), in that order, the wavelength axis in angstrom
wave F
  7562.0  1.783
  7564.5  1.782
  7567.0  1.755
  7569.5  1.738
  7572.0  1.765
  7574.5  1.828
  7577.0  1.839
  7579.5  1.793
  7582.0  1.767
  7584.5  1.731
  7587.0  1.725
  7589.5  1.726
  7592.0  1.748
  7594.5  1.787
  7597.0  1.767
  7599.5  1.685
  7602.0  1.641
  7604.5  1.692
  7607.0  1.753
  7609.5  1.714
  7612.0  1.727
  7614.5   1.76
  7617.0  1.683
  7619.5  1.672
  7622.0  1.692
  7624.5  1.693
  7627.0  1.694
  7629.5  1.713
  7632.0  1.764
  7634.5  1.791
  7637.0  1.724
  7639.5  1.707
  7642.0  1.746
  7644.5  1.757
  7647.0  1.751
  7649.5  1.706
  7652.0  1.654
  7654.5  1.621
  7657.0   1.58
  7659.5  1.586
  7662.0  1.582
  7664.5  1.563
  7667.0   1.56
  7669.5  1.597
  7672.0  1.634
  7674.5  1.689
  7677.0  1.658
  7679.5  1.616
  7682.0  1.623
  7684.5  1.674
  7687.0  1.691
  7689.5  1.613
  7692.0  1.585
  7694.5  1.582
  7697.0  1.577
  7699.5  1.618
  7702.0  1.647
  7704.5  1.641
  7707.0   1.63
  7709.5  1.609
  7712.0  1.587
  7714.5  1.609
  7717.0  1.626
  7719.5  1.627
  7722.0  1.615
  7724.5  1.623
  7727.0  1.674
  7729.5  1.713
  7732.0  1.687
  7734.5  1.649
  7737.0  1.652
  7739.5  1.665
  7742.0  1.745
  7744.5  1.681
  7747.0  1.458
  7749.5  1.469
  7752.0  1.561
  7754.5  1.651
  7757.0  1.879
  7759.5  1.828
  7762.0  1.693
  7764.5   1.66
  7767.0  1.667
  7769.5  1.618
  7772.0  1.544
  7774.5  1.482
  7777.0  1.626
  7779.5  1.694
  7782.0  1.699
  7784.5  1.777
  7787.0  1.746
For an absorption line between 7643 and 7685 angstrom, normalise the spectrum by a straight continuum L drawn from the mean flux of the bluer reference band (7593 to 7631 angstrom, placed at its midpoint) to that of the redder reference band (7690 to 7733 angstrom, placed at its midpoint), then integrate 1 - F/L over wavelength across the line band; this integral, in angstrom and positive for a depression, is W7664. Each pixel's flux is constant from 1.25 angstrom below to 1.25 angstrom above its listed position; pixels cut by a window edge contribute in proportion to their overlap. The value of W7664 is 0.7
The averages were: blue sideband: 1.71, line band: 1.64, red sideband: 1.63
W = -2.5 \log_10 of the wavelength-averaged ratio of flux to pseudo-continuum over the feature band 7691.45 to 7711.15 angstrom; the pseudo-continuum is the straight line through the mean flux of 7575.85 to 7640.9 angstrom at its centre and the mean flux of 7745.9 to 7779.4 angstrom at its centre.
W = 0.04 mag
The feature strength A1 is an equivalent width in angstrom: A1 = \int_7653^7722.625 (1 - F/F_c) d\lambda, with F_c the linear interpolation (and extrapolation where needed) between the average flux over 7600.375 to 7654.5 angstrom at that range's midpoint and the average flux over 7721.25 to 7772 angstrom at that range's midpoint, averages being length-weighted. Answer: 2.8 angstrom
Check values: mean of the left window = 1.71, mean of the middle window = 1.62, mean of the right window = 1.66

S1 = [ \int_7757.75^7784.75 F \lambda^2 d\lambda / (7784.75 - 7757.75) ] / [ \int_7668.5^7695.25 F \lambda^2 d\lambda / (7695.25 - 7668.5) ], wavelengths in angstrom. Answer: 1.0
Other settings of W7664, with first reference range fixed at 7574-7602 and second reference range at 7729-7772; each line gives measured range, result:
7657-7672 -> 1.12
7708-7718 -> 0.44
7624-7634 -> 0.05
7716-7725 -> 0.29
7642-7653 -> -0.01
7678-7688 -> 0.29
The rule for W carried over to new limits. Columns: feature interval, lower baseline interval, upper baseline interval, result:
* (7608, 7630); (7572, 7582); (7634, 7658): 0.02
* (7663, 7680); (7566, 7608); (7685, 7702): 0.02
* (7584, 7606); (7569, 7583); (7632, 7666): 0.02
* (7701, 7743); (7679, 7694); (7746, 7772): -0.01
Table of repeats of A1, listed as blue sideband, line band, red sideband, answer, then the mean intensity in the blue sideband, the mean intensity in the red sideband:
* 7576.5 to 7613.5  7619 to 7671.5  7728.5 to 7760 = 1.18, 1.74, 1.66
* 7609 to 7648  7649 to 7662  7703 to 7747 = 0.62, 1.72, 1.64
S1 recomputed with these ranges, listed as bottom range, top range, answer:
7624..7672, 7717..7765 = 1.02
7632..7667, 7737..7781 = 1.01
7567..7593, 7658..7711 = 0.94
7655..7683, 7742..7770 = 1.05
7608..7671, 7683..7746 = 0.99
